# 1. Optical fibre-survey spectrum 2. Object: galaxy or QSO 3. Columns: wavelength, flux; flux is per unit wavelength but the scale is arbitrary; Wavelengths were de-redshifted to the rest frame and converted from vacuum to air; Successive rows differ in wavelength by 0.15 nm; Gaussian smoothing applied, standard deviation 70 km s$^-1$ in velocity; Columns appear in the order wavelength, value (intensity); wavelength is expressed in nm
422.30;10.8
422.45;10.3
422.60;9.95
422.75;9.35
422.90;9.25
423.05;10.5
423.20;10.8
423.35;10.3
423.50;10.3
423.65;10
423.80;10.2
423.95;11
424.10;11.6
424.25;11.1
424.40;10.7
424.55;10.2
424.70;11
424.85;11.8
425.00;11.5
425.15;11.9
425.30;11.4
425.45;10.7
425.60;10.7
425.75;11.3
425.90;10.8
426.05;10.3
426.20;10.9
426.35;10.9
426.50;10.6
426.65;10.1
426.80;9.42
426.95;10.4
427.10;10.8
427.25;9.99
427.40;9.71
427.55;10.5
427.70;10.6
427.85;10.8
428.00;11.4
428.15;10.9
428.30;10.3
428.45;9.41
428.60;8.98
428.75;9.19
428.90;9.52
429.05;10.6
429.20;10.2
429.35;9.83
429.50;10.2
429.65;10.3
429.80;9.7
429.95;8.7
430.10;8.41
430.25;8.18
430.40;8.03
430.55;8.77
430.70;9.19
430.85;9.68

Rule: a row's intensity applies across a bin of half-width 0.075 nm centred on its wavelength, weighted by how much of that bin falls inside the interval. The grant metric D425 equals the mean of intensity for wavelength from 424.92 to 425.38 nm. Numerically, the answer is 11.6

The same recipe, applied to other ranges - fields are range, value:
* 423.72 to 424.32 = 11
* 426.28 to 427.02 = 10.3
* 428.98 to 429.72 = 10.2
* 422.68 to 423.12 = 9.69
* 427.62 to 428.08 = 10.9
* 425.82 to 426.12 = 10.6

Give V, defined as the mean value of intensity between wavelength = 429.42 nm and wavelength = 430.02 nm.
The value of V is 9.73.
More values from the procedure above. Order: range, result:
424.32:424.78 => 10.7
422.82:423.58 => 10.2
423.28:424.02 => 10.4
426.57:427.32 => 10.1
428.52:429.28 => 9.7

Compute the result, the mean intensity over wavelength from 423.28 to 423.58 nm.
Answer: 10.3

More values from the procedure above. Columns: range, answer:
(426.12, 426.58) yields 10.8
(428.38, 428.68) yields 9.19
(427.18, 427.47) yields 9.85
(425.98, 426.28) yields 10.6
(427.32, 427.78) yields 10.3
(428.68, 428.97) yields 9.36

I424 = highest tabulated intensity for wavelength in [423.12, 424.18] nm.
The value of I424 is 11.6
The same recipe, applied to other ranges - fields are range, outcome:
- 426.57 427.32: 10.8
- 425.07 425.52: 11.9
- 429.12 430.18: 10.3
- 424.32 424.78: 11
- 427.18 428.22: 11.4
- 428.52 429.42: 10.6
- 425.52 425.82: 11.3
